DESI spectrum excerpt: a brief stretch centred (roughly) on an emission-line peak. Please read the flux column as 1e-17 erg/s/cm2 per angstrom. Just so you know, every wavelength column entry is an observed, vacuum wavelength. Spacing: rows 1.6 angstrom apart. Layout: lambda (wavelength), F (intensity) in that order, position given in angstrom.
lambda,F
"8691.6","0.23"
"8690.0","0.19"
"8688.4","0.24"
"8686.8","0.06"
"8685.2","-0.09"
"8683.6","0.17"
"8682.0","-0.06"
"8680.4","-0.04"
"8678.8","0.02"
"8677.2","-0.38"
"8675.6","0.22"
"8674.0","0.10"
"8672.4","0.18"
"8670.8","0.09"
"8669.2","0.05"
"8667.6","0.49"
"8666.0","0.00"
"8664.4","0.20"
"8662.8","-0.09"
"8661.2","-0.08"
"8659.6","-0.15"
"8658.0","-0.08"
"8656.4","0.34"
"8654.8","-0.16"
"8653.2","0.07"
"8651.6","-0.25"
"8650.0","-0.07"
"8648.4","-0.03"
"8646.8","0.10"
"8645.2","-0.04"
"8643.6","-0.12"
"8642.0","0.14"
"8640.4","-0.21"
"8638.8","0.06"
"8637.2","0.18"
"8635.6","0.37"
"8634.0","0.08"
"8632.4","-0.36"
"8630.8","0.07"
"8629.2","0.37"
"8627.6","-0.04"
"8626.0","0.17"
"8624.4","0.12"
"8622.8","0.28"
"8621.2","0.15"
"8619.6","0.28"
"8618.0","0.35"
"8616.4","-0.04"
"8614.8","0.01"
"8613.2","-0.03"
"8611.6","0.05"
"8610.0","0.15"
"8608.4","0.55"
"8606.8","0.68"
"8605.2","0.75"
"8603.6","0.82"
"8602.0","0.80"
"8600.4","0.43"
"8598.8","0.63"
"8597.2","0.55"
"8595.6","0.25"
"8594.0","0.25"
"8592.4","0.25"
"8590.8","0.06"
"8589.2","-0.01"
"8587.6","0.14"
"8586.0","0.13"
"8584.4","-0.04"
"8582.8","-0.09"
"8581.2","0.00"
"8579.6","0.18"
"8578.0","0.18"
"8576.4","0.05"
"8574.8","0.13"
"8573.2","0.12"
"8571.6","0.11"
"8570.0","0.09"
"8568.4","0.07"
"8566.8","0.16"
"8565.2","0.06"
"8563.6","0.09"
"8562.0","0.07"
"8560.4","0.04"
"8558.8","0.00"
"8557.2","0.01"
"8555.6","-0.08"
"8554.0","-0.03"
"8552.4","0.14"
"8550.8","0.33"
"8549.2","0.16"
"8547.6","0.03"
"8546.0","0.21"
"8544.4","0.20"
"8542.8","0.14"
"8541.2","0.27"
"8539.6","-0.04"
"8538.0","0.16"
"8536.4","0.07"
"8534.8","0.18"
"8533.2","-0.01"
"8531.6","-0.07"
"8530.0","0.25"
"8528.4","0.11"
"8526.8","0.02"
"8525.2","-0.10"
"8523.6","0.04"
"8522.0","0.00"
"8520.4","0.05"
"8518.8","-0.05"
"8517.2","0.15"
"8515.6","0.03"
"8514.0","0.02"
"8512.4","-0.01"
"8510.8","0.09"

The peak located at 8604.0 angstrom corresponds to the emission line [O II] 3727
